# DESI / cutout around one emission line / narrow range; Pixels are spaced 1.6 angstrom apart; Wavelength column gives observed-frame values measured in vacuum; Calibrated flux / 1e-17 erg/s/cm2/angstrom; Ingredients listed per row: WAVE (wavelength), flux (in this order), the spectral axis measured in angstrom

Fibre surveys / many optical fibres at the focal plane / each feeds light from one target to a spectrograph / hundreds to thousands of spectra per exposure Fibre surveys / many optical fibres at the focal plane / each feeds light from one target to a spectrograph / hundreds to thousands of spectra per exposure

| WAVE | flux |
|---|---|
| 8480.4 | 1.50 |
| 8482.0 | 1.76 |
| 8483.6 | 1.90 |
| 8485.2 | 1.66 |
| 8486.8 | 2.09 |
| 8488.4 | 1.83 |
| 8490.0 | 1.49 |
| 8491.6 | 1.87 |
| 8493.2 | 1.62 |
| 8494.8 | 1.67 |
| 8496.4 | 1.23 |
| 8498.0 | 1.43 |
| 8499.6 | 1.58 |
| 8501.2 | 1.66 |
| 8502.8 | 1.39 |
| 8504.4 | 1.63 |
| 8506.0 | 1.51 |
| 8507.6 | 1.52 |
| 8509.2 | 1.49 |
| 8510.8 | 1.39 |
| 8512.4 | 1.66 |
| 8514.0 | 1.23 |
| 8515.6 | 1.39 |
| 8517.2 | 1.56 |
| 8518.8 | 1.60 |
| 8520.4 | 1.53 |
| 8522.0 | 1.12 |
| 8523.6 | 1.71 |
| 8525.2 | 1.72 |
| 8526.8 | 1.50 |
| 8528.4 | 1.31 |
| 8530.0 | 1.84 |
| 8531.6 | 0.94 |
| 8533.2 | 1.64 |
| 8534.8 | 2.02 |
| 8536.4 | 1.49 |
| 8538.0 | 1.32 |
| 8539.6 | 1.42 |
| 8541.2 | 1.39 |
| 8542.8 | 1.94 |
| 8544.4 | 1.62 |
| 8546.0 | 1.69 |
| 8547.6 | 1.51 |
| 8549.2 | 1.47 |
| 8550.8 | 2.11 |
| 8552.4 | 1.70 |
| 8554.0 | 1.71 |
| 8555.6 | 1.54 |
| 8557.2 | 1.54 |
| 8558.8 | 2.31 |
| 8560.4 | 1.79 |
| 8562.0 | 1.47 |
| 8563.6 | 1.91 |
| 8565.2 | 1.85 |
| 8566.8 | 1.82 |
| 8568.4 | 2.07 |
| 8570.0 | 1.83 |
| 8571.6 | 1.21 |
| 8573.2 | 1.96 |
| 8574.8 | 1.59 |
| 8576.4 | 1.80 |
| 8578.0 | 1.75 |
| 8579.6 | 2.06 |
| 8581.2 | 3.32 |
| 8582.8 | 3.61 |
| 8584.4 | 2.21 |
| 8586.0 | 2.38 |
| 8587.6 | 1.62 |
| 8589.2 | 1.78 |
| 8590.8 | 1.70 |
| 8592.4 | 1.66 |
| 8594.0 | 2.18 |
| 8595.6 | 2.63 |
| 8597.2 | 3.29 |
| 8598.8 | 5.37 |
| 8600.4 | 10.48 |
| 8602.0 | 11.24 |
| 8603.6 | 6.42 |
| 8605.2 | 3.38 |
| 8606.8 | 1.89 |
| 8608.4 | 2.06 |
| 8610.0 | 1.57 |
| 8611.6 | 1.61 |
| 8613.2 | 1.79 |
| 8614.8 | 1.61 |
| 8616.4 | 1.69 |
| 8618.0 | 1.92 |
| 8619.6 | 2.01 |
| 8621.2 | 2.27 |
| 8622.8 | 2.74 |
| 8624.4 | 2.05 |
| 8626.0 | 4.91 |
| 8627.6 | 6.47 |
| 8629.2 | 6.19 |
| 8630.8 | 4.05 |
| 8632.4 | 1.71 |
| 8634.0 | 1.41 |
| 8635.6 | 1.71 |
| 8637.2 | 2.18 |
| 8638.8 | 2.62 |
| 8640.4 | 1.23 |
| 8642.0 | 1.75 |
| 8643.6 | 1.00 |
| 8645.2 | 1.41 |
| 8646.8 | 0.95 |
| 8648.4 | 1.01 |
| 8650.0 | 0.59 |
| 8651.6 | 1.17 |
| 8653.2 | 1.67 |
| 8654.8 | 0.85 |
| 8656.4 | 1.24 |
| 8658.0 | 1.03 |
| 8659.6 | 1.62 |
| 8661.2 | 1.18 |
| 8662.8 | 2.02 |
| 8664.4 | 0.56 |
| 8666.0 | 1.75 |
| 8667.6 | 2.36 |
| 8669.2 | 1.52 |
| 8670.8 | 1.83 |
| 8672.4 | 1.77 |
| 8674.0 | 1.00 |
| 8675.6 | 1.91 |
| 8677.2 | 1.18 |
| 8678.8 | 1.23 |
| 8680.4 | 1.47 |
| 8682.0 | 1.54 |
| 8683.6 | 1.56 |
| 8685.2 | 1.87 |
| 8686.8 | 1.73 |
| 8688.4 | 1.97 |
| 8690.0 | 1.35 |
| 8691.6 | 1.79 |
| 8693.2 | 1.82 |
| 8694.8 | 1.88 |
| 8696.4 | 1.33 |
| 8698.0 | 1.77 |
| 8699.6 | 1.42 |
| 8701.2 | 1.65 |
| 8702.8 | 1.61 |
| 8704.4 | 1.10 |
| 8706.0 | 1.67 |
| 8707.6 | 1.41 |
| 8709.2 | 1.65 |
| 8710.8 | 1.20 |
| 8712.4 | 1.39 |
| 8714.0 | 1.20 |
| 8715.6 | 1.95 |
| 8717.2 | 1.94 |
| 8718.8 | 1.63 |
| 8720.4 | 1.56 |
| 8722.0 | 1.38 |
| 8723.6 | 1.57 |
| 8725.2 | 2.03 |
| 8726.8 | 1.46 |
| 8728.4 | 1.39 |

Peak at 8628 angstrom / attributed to [N II] 6583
